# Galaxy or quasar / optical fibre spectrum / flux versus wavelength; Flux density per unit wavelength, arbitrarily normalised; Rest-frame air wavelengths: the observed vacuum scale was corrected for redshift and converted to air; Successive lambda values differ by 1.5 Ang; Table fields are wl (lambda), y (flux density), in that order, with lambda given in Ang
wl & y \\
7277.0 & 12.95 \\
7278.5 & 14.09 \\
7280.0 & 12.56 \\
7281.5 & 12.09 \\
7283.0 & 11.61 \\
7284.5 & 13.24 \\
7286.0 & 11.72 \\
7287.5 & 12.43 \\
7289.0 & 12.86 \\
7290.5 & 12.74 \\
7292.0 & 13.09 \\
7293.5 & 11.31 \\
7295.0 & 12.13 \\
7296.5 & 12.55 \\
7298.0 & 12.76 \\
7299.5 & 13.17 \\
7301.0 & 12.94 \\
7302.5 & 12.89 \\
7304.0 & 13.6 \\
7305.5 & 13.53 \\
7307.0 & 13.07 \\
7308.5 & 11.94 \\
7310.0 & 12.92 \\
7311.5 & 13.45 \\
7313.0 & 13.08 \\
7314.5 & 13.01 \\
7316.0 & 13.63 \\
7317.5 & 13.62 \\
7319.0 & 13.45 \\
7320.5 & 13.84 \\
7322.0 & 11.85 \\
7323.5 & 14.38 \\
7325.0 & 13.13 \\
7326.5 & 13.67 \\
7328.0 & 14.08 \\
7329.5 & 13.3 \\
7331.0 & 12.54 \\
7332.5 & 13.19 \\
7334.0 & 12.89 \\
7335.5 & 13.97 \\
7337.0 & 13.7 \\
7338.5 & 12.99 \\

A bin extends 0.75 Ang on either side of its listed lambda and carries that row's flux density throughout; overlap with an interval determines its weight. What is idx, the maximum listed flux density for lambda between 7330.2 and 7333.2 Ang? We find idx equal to 13.19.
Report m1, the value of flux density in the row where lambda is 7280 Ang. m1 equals 12.56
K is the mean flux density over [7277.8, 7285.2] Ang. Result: 12.7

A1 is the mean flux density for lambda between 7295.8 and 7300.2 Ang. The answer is 12.8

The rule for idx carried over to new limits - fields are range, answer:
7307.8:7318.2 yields 13.63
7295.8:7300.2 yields 13.17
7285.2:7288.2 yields 12.43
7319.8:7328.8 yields 14.38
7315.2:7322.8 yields 13.84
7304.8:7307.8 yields 13.53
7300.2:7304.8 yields 13.6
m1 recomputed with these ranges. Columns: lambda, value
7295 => 12.13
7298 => 12.76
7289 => 12.86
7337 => 13.7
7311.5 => 13.45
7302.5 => 12.89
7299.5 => 13.17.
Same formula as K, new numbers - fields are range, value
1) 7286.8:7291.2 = 12.7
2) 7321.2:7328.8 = 13.4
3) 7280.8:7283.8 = 11.9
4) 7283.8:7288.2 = 12.5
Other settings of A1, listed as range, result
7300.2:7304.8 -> 13.1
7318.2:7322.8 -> 13.1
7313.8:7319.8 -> 13.4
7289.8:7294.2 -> 12.4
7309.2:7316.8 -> 13.2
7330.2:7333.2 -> 12.9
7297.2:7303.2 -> 12.9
